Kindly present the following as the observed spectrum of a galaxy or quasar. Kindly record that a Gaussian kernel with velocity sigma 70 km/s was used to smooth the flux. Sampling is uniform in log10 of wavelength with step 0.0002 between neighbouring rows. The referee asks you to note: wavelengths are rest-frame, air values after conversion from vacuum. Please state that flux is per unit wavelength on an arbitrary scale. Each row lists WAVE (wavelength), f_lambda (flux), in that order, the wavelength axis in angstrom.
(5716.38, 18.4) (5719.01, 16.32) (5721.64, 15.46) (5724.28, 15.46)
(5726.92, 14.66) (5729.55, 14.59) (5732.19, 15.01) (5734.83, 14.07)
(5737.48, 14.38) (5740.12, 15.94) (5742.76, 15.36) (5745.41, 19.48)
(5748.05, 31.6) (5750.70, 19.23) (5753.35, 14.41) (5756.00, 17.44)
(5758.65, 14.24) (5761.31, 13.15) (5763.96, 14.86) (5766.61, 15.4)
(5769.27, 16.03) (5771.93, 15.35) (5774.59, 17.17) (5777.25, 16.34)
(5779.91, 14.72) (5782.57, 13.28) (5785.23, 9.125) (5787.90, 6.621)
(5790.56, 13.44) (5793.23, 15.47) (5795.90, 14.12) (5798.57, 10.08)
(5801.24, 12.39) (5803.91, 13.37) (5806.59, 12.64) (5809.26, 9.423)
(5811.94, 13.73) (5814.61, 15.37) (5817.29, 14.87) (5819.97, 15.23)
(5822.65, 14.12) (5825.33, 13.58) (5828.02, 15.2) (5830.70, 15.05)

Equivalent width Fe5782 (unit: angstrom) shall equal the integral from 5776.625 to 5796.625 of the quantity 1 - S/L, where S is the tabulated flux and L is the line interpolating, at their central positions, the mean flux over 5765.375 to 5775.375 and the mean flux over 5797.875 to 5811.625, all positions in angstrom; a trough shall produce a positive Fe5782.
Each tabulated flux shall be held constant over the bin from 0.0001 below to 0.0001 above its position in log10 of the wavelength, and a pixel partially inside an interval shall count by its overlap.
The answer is 1.7 angstrom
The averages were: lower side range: 15.9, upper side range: 11.8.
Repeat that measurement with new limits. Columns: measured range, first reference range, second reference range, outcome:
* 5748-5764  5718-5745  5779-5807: -3.3 angstrom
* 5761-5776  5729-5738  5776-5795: -2.5 angstrom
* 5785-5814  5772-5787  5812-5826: 4.6 angstrom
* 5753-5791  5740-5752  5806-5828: 8.6 angstrom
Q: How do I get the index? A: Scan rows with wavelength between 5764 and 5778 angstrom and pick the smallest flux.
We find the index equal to 15.35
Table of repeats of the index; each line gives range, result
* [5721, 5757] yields 14.07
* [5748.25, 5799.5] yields 6.621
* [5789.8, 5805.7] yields 10.08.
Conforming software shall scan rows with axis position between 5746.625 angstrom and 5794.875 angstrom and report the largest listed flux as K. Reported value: 31.6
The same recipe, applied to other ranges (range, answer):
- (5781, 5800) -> 15.47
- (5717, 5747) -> 19.48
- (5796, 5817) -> 15.37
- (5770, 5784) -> 17.17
